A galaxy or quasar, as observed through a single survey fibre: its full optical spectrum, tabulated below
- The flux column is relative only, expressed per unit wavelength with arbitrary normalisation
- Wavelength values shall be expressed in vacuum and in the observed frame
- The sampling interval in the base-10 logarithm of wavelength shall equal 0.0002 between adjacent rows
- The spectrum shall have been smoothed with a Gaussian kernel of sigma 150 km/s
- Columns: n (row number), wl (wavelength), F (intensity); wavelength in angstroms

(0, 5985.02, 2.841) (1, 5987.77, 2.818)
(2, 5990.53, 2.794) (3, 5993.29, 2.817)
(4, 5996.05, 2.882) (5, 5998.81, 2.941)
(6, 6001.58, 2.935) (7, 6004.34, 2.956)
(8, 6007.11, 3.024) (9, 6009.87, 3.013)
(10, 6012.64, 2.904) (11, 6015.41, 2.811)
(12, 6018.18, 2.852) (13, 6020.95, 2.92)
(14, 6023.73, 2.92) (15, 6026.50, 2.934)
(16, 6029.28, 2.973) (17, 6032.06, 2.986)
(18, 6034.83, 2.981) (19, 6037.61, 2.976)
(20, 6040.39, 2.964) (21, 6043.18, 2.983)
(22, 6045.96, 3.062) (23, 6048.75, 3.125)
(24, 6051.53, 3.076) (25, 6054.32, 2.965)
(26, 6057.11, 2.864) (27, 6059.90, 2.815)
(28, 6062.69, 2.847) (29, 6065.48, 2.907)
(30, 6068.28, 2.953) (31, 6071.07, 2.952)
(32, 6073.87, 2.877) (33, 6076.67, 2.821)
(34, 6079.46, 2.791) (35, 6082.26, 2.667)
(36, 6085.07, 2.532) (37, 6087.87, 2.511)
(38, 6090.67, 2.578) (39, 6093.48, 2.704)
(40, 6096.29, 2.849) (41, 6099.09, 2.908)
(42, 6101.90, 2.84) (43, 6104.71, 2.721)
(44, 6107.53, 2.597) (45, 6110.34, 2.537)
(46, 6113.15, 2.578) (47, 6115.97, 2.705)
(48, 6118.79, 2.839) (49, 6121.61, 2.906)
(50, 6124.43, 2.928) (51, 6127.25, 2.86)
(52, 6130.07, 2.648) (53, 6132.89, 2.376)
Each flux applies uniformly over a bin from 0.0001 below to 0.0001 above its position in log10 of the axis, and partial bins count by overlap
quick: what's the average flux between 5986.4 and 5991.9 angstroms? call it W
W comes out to 2.81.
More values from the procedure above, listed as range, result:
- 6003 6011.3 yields 3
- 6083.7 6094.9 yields 2.58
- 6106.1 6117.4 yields 2.6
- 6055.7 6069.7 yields 2.88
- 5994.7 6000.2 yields 2.91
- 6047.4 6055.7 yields 3.06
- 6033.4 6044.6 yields 2.98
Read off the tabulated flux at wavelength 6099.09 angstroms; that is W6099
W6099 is 2.908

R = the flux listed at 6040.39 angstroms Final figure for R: 2.964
